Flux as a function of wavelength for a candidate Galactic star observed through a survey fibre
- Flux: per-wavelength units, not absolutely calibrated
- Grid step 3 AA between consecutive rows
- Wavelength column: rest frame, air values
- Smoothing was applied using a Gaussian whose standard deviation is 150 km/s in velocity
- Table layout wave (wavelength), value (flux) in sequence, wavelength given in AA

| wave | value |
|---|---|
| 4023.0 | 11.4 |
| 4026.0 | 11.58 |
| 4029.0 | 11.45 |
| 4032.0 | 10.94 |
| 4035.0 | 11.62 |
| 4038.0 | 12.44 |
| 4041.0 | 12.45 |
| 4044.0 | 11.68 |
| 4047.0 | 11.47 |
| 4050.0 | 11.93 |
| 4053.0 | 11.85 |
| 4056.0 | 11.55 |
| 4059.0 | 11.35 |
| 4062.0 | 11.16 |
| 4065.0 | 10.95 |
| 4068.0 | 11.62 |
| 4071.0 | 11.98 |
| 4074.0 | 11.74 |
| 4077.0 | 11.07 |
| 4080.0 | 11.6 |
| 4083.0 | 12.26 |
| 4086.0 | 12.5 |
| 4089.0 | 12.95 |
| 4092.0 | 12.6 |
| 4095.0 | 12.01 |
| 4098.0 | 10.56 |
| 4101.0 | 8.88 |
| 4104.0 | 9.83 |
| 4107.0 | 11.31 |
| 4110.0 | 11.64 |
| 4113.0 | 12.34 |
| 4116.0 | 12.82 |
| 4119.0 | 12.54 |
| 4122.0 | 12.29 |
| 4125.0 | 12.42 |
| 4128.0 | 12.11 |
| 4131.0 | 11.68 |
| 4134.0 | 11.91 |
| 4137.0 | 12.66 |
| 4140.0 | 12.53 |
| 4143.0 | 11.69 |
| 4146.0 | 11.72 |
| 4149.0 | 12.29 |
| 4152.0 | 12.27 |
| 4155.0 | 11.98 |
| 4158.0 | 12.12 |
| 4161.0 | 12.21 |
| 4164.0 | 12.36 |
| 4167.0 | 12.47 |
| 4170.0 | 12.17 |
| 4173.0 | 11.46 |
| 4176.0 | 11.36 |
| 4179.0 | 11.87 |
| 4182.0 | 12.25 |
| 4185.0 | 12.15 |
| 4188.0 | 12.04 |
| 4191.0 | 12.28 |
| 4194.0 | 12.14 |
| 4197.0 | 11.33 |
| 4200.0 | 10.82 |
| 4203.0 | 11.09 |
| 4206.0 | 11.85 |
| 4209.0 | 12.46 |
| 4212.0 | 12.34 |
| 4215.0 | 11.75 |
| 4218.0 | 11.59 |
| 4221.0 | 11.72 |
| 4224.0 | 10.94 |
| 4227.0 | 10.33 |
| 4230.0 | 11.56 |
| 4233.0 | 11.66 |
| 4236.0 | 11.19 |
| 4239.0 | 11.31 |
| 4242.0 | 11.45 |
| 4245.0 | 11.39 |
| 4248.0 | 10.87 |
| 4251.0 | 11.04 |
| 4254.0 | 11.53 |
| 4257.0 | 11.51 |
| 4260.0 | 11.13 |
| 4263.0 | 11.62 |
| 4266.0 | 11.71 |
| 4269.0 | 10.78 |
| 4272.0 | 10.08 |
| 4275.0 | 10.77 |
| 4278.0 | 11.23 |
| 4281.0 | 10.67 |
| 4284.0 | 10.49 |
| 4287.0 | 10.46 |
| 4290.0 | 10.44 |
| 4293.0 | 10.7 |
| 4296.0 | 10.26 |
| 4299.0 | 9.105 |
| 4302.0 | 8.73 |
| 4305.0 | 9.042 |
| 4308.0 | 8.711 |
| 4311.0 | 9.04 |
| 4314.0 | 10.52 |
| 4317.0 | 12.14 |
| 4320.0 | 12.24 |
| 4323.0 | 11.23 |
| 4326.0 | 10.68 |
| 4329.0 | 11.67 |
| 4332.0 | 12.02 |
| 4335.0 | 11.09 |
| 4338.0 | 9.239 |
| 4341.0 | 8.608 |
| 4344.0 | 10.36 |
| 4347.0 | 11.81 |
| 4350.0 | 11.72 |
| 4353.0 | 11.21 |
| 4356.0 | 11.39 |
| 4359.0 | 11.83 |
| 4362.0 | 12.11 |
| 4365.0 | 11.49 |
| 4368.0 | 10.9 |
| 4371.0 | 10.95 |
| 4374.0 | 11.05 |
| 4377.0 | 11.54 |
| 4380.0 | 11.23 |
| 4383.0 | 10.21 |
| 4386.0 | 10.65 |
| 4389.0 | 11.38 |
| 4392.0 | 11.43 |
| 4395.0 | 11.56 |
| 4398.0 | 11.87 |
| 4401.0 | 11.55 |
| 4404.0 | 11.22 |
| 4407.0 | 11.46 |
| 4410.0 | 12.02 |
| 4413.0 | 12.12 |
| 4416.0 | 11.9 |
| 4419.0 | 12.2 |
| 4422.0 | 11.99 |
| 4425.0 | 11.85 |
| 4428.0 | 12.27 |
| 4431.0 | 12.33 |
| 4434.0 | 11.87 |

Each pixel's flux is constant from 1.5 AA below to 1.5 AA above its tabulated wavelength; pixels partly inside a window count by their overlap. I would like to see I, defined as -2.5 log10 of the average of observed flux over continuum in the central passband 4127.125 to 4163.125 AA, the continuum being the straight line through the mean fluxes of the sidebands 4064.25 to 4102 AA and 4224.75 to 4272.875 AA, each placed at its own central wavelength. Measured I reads -0.057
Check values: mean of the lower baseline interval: 11.6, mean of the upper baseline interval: 11.2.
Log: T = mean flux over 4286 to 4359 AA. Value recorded 10.5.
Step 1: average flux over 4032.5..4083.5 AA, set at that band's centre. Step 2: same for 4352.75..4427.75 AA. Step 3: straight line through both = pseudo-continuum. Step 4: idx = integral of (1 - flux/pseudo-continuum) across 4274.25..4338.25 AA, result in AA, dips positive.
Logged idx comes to 5.8 AA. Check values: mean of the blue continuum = 11.7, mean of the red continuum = 11.5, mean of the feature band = 10.5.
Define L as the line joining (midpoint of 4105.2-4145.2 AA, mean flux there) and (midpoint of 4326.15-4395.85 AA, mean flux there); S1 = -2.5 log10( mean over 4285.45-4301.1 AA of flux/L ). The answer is 0.13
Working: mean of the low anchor 12.1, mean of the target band 10.1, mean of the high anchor 11.1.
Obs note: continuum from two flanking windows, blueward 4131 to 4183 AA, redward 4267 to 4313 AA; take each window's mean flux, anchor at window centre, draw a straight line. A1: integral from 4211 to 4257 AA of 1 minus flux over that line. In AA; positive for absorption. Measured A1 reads -2.0 AA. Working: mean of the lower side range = 12.1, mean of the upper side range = 10.1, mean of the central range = 11.4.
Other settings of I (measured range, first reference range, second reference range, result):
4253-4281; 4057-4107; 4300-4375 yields -0.02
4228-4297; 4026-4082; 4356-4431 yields 0.05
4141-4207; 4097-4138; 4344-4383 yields -0.03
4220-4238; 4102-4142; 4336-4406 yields 0.04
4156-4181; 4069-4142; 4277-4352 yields -0.05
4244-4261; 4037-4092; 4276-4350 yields -0.04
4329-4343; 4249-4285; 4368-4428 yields 0.09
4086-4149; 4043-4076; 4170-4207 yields -0.02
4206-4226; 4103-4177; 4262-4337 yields -0.04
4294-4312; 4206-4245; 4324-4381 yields 0.22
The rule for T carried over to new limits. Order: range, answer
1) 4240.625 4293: 11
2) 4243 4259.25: 11.3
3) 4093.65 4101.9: 10.6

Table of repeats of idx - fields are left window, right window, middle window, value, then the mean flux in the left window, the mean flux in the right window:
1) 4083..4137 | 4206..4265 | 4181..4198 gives -0.7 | 11.8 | 11.5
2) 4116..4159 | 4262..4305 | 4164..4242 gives -2.0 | 12.2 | 10.4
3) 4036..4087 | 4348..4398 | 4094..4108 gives 1.5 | 11.7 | 11.3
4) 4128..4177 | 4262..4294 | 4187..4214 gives -0.5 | 12.1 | 10.8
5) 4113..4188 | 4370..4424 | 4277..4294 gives 1.6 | 12.1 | 11.5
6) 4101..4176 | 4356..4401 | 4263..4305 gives 4.2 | 12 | 11.3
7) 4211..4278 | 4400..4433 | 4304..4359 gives 4.0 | 11.3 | 11.9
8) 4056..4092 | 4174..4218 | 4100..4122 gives 0.6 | 11.8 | 11.8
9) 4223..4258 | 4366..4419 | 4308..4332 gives 0.7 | 11.2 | 11.4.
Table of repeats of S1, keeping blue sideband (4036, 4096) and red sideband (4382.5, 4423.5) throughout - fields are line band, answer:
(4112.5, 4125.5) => -0.06 mag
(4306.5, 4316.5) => 0.20 mag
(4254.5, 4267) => 0.02 mag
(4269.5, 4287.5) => 0.10 mag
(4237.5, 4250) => 0.04 mag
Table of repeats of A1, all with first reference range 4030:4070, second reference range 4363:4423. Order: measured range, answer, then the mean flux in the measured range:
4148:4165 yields -0.9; 12.2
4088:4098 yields -0.5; 12.2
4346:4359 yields -0.1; 11.6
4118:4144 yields -1.4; 12.2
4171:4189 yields -0.5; 11.9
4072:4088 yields -0.4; 11.9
